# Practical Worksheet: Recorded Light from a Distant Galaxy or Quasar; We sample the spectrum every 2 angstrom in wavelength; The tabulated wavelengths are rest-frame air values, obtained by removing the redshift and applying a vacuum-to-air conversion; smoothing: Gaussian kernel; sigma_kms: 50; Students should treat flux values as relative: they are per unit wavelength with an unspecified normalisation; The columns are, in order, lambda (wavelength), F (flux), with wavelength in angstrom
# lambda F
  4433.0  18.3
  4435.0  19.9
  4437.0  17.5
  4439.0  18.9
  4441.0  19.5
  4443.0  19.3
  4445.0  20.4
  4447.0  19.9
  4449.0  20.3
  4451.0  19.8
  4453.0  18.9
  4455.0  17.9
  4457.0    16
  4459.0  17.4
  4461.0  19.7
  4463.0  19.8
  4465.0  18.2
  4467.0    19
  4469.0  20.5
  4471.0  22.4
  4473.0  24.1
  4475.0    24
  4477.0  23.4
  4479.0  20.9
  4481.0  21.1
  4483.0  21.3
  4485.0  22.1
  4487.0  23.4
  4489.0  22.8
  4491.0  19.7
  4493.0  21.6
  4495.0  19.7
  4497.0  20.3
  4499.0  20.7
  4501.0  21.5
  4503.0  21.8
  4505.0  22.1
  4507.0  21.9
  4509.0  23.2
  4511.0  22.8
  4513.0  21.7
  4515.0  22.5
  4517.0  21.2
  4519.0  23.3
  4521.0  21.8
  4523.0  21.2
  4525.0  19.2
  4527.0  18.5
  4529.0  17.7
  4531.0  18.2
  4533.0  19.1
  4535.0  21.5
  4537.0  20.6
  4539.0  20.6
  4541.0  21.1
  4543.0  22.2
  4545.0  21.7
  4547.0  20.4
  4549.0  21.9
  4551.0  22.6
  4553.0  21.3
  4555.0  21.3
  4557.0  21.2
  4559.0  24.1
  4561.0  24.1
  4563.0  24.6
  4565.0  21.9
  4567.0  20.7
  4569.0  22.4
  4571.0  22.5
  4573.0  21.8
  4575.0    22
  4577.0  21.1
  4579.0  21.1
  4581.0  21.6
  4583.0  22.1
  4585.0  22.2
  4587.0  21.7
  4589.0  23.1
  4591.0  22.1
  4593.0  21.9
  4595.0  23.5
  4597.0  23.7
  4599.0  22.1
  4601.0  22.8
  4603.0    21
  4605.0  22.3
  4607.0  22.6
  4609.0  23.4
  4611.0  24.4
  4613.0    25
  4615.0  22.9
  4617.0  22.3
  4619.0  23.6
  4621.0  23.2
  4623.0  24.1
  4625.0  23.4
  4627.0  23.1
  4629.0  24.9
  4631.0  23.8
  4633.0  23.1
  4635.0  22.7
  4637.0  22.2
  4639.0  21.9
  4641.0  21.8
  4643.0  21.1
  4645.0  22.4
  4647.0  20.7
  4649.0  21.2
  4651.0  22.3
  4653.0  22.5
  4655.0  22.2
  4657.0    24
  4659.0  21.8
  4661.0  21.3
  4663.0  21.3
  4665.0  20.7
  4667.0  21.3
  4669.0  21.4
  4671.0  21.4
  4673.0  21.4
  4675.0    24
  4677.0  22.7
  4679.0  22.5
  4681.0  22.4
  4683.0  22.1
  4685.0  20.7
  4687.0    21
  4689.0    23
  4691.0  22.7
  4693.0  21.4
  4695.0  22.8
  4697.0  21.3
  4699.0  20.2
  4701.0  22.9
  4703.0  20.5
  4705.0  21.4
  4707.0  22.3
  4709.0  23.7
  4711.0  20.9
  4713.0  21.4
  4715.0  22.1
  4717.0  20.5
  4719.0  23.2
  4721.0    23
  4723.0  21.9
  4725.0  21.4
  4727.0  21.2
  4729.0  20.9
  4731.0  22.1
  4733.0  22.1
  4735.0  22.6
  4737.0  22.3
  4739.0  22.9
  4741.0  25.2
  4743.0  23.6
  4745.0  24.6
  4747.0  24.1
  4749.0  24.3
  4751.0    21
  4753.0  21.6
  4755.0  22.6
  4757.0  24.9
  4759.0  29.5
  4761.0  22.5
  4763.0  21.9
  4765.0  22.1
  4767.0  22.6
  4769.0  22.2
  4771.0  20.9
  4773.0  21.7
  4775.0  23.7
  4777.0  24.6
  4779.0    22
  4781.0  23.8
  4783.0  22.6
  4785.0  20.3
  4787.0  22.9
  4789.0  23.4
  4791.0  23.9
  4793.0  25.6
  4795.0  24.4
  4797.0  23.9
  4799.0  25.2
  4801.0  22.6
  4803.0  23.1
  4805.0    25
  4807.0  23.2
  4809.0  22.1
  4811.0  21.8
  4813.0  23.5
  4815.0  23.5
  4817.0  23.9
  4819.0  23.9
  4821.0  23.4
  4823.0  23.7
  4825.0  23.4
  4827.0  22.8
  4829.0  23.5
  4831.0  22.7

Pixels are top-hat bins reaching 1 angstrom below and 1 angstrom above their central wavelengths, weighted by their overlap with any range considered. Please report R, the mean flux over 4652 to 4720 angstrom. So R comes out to 21.9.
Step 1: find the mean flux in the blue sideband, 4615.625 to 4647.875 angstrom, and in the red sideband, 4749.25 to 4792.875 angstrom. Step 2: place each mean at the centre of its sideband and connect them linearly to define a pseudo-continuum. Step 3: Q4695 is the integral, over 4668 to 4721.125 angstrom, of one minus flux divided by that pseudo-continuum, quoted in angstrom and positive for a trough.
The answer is 2.1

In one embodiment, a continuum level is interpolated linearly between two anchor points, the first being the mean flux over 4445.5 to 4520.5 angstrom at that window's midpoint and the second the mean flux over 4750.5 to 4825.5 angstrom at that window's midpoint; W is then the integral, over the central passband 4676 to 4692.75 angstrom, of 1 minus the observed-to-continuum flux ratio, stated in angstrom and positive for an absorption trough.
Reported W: 0.3 angstrom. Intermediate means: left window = 21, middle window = 22.1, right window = 23.2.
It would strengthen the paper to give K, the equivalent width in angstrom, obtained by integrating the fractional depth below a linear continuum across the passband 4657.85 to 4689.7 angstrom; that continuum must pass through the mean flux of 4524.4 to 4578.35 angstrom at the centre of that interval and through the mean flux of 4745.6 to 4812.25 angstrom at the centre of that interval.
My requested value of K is 0.7 angstrom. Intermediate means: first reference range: 21.3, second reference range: 23.2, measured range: 21.8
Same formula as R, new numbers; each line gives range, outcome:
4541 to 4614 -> 22.3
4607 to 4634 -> 23.6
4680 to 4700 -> 21.8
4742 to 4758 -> 23.3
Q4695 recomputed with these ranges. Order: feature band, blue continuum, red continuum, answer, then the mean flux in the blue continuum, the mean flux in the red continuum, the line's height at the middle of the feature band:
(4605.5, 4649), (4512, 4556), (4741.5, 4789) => -2.3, 20.9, 23.1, 21.8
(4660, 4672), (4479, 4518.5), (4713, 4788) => 0.6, 21.7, 22.7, 22.4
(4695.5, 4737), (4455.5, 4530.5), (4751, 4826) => 1.7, 21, 23.3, 22.7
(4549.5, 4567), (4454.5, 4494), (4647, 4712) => -1.0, 20.8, 21.9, 21.2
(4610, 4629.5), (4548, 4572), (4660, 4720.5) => -1.3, 22.4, 21.8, 22.1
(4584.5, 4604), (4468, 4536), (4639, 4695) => -0.7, 21.4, 21.9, 21.7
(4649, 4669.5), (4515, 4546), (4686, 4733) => -0.4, 20.6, 21.8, 21.5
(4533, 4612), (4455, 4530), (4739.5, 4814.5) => -1.6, 21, 23.3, 21.7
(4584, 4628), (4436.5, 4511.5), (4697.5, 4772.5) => -2.7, 20.6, 22.5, 21.6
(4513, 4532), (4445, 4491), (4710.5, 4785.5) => 0.5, 20.6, 22.7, 21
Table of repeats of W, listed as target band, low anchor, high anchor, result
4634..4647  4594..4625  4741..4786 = 0.7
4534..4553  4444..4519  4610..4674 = 0.1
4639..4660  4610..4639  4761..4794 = 1.2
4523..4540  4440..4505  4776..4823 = 1.3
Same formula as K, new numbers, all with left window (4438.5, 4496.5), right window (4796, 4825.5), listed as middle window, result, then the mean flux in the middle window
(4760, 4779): 0.55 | 22.4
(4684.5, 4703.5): 0.62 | 21.7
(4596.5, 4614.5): -1.13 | 23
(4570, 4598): -0.92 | 22.2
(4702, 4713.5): 0.43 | 21.7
